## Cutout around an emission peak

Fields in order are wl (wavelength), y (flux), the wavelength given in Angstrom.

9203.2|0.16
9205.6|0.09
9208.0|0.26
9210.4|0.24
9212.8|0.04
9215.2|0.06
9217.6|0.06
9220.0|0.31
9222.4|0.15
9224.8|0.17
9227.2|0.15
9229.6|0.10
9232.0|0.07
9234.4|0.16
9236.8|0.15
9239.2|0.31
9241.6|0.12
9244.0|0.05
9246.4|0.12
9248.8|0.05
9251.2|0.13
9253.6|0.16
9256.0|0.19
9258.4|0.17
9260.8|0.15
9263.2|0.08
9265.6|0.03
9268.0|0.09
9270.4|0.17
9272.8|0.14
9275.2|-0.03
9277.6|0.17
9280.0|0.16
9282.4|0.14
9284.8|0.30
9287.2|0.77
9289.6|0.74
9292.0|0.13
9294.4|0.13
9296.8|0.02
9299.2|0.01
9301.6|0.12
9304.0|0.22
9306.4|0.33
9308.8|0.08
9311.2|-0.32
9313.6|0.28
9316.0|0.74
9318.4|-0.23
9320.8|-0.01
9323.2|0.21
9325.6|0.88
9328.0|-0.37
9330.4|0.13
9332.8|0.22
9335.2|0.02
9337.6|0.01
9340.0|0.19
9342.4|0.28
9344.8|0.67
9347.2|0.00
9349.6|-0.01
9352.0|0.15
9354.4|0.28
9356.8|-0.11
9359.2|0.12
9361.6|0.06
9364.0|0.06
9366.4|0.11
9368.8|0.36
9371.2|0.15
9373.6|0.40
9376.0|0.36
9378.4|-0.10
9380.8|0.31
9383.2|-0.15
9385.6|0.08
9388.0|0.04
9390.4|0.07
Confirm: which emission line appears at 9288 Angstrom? [O III]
